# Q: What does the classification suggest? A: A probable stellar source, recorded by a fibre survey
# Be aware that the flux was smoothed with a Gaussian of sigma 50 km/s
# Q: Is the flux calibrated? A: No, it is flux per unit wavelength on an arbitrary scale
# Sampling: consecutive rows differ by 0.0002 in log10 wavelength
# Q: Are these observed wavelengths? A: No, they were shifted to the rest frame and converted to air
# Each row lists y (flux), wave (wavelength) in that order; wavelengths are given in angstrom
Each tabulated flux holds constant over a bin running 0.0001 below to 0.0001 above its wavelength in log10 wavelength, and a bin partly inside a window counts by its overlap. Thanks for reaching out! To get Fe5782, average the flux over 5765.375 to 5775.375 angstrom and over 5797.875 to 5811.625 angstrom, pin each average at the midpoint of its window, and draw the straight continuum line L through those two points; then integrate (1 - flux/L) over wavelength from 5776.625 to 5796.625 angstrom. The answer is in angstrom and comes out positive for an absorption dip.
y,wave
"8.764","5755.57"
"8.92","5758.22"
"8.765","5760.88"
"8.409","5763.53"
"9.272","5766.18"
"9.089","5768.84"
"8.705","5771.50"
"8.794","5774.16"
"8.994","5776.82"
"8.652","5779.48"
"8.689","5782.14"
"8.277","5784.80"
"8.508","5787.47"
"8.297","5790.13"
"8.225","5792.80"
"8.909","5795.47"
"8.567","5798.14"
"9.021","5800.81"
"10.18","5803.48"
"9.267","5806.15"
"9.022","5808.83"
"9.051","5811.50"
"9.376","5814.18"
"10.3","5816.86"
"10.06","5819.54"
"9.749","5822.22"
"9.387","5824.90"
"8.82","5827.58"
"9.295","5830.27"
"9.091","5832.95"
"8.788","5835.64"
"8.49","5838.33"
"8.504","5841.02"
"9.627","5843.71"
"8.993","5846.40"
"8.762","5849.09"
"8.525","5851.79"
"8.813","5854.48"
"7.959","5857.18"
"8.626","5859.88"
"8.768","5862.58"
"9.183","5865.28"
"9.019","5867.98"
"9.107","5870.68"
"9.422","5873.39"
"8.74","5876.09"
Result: 1.2 angstrom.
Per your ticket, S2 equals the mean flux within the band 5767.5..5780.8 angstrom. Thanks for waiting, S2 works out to 8.84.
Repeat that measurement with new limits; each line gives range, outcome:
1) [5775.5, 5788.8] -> 8.63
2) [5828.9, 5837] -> 9.05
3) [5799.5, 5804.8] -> 9.61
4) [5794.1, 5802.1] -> 8.83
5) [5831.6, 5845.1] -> 8.9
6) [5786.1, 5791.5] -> 8.4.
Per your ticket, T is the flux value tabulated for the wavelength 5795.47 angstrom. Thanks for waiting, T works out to 8.909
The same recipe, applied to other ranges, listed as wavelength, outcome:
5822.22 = 9.749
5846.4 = 8.993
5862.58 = 8.768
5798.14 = 8.567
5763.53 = 8.409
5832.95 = 9.091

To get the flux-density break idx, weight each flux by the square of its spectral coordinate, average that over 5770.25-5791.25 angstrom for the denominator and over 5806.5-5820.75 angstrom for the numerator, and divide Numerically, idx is 1.1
